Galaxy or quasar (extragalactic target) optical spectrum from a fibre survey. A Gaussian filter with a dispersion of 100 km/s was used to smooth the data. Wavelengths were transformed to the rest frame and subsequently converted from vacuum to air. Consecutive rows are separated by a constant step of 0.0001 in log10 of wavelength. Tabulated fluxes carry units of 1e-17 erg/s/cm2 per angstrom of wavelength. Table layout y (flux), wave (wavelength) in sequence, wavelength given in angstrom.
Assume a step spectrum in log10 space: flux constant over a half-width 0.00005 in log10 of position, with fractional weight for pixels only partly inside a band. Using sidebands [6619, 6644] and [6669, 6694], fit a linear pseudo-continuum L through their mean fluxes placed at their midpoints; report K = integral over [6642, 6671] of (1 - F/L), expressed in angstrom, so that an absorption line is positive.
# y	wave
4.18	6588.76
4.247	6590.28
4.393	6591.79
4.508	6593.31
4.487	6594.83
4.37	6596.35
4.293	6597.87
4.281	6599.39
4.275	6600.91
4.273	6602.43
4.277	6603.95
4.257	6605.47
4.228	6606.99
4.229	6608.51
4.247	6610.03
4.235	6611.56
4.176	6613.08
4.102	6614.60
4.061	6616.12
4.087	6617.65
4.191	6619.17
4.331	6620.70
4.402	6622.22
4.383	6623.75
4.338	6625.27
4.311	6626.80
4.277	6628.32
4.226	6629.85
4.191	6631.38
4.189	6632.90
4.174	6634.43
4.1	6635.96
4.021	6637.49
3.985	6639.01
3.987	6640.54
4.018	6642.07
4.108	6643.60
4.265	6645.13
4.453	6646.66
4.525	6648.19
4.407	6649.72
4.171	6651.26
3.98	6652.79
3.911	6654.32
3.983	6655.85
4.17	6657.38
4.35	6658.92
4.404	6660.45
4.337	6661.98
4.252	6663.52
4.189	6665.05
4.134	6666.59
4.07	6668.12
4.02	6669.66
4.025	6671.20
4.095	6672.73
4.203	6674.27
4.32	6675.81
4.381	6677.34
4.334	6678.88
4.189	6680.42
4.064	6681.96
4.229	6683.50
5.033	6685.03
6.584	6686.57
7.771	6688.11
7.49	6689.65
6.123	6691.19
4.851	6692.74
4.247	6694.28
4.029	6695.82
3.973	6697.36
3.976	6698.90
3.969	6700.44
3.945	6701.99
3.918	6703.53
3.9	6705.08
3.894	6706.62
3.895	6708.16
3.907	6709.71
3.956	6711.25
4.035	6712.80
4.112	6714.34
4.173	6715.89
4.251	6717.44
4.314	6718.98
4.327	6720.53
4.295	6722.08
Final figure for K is 2.4 angstrom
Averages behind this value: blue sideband 4.19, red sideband 4.97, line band 4.2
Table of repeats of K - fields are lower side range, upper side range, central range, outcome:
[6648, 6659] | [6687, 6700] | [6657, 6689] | 1.24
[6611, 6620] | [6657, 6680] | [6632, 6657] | 0.24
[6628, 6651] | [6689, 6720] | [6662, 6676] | 0.36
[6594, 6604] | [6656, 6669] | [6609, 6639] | 0.55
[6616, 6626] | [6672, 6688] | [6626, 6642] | 0.79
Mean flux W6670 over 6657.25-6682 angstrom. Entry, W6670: 4.21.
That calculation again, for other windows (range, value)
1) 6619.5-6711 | 4.37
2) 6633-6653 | 4.17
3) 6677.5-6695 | 5.32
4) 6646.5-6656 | 4.2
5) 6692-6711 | 4.04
